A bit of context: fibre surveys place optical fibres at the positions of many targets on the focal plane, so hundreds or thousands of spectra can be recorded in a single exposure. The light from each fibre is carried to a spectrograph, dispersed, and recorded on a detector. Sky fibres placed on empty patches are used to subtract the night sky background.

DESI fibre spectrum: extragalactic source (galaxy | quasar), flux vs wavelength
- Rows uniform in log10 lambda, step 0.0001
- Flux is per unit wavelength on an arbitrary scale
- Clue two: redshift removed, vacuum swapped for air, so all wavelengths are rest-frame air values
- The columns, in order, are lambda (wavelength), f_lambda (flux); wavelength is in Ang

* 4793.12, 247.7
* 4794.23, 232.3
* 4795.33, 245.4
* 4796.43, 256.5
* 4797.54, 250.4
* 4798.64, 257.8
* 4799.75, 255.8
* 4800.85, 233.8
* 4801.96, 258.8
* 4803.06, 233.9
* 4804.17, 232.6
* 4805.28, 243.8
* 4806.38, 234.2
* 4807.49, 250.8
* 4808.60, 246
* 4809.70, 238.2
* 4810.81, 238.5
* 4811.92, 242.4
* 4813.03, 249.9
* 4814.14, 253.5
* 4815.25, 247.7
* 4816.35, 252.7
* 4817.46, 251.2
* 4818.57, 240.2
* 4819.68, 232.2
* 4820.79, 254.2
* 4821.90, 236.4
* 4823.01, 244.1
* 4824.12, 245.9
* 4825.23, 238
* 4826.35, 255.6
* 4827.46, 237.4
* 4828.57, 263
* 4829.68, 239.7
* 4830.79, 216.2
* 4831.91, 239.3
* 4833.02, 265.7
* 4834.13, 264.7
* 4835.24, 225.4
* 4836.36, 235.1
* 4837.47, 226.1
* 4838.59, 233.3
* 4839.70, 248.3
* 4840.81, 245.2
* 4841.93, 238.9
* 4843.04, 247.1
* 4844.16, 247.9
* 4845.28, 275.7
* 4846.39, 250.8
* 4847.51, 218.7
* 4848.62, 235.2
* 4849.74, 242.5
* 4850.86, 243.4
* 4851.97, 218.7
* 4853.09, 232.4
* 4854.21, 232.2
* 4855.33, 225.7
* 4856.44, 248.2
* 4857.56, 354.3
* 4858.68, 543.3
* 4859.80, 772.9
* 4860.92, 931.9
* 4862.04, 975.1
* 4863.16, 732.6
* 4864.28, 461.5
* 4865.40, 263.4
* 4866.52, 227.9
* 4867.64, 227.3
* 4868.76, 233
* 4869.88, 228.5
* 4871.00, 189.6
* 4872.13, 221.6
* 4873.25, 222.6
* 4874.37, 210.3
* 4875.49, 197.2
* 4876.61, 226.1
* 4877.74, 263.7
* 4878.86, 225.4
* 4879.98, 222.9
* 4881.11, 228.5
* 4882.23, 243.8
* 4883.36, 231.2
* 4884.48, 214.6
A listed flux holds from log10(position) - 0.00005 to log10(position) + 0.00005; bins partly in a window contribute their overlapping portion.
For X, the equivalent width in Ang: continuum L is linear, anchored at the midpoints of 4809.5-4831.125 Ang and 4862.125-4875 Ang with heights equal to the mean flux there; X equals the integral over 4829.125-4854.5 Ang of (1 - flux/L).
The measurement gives 3.3 Ang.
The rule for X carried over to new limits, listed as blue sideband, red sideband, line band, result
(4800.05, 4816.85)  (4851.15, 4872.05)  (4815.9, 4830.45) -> 2.11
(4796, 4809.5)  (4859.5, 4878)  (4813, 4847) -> 6.35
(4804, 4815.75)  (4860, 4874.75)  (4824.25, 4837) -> 2.45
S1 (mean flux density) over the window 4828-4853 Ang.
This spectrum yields 242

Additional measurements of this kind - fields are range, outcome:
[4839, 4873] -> 339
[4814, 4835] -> 246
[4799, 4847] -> 244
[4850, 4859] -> 279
